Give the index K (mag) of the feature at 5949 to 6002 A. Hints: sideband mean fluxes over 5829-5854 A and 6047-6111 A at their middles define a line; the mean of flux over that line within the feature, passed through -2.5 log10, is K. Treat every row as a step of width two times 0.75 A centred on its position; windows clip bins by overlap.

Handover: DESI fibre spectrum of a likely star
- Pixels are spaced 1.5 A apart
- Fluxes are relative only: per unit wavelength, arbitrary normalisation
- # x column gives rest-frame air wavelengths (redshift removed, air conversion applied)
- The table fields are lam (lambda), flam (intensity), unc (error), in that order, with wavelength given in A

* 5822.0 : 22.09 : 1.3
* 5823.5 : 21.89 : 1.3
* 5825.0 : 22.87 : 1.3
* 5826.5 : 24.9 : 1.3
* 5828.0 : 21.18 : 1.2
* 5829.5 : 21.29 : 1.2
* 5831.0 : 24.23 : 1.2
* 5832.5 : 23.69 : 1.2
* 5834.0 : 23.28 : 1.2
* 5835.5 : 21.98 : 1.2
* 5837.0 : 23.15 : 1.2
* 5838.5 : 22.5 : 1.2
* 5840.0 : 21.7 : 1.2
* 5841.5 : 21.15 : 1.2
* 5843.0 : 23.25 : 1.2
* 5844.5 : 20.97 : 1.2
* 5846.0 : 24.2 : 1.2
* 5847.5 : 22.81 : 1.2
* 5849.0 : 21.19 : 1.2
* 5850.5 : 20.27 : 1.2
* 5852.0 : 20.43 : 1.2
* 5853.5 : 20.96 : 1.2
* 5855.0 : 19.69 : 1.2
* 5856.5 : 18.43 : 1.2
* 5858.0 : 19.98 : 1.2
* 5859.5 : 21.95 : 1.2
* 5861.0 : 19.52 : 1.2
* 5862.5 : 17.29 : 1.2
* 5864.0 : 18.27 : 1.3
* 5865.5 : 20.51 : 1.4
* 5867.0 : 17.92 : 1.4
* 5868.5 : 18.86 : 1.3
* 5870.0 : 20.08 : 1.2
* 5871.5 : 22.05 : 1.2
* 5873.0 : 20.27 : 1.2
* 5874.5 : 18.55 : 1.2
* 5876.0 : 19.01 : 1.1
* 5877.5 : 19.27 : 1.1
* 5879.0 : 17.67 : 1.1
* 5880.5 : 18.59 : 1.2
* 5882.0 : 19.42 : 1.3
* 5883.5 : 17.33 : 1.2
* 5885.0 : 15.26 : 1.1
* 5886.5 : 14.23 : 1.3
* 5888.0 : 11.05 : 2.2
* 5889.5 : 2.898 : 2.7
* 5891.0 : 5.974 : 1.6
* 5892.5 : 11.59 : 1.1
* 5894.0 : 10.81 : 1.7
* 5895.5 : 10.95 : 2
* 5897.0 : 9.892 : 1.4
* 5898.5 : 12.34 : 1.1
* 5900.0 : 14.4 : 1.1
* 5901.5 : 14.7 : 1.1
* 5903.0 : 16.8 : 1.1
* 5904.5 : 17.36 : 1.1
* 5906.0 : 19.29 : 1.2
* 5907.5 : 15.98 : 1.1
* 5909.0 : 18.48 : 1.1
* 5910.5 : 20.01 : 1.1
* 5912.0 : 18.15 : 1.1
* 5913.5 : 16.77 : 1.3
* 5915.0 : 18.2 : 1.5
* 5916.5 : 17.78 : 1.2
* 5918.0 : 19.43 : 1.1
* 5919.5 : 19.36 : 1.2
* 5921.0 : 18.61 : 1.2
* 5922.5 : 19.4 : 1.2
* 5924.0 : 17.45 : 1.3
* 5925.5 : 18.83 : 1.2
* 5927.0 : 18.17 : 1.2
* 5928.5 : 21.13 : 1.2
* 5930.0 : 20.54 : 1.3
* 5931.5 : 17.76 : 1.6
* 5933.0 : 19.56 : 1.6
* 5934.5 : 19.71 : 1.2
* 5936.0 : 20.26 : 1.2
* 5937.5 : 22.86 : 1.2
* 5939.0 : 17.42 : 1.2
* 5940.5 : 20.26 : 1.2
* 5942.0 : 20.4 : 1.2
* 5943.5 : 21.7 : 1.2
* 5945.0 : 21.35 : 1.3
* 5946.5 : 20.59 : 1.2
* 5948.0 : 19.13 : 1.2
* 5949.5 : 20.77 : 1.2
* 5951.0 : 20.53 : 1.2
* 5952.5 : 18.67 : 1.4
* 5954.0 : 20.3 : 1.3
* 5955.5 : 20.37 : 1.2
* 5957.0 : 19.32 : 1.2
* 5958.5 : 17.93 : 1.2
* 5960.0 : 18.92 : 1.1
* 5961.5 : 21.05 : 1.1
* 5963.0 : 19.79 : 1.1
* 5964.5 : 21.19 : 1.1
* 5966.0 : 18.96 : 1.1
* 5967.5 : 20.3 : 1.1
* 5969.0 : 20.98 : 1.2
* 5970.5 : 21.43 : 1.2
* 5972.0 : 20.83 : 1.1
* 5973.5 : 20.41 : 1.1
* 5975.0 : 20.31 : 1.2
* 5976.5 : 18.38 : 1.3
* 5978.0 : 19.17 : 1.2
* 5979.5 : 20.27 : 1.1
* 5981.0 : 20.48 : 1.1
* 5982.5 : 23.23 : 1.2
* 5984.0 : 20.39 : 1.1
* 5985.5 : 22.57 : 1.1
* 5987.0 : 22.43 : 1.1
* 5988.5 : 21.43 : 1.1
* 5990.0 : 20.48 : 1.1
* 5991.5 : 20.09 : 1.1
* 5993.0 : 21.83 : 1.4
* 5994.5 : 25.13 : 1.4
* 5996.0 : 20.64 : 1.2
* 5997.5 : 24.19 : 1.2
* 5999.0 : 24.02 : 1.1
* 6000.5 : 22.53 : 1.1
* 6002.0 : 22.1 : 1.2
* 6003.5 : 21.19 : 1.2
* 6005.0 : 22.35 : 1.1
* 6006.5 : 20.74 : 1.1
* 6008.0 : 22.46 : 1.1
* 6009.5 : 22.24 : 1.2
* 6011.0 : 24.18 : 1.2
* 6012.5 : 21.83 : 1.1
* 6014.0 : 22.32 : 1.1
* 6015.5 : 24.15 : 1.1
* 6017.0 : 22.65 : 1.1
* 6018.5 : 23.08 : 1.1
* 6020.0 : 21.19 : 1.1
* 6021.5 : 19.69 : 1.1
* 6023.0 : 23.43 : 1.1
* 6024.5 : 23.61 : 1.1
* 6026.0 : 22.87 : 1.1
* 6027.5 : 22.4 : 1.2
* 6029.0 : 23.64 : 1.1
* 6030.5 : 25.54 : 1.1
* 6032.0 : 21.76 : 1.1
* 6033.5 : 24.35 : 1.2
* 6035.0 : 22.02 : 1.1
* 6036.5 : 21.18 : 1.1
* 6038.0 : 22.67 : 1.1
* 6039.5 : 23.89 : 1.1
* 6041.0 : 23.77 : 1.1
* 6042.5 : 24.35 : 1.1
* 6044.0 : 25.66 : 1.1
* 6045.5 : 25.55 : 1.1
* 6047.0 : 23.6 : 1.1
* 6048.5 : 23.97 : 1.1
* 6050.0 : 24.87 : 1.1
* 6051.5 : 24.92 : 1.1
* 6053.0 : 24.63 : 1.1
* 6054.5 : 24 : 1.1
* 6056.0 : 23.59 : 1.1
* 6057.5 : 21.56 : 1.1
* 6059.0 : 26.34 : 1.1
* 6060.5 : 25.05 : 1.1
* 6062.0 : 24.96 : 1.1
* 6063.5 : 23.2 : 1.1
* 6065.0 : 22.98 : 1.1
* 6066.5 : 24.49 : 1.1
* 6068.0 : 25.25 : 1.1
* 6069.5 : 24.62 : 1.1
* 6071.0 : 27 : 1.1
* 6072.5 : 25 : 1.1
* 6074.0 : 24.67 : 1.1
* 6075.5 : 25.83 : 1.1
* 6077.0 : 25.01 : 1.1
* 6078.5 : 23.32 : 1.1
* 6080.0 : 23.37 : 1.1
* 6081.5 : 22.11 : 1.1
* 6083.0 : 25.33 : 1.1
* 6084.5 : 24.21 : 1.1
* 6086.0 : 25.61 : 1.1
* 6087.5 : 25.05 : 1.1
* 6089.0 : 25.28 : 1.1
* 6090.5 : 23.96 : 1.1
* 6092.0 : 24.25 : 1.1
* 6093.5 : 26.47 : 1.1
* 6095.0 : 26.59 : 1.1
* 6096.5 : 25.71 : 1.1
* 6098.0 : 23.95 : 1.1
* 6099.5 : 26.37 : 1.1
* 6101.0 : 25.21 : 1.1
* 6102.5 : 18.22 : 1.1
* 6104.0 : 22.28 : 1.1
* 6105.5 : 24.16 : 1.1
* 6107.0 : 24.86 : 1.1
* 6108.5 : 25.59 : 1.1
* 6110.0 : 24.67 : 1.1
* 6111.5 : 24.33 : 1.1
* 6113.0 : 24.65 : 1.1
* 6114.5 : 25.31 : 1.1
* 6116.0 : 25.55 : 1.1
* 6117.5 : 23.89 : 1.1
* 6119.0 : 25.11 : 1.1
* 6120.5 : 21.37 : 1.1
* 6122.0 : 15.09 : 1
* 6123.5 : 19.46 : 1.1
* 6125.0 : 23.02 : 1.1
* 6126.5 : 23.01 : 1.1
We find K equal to 0.129 mag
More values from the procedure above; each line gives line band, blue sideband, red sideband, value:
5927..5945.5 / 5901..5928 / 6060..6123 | -0.072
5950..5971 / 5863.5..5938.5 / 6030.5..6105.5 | -0.019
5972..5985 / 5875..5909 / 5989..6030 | -0.005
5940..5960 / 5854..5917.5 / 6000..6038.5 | -0.032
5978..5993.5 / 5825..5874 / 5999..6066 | 0.076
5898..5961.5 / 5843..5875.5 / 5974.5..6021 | 0.120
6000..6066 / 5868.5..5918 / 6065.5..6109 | -0.053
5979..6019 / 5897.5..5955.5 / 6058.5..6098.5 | -0.027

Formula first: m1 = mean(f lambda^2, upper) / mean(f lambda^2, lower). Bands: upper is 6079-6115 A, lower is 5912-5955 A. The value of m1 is 1.32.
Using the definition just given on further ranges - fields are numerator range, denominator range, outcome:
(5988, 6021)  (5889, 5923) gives 1.51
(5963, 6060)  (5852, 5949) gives 1.31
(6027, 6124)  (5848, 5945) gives 1.44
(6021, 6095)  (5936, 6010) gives 1.19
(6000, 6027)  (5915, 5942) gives 1.19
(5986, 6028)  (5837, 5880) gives 1.15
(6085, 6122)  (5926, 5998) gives 1.24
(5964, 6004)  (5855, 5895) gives 1.32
